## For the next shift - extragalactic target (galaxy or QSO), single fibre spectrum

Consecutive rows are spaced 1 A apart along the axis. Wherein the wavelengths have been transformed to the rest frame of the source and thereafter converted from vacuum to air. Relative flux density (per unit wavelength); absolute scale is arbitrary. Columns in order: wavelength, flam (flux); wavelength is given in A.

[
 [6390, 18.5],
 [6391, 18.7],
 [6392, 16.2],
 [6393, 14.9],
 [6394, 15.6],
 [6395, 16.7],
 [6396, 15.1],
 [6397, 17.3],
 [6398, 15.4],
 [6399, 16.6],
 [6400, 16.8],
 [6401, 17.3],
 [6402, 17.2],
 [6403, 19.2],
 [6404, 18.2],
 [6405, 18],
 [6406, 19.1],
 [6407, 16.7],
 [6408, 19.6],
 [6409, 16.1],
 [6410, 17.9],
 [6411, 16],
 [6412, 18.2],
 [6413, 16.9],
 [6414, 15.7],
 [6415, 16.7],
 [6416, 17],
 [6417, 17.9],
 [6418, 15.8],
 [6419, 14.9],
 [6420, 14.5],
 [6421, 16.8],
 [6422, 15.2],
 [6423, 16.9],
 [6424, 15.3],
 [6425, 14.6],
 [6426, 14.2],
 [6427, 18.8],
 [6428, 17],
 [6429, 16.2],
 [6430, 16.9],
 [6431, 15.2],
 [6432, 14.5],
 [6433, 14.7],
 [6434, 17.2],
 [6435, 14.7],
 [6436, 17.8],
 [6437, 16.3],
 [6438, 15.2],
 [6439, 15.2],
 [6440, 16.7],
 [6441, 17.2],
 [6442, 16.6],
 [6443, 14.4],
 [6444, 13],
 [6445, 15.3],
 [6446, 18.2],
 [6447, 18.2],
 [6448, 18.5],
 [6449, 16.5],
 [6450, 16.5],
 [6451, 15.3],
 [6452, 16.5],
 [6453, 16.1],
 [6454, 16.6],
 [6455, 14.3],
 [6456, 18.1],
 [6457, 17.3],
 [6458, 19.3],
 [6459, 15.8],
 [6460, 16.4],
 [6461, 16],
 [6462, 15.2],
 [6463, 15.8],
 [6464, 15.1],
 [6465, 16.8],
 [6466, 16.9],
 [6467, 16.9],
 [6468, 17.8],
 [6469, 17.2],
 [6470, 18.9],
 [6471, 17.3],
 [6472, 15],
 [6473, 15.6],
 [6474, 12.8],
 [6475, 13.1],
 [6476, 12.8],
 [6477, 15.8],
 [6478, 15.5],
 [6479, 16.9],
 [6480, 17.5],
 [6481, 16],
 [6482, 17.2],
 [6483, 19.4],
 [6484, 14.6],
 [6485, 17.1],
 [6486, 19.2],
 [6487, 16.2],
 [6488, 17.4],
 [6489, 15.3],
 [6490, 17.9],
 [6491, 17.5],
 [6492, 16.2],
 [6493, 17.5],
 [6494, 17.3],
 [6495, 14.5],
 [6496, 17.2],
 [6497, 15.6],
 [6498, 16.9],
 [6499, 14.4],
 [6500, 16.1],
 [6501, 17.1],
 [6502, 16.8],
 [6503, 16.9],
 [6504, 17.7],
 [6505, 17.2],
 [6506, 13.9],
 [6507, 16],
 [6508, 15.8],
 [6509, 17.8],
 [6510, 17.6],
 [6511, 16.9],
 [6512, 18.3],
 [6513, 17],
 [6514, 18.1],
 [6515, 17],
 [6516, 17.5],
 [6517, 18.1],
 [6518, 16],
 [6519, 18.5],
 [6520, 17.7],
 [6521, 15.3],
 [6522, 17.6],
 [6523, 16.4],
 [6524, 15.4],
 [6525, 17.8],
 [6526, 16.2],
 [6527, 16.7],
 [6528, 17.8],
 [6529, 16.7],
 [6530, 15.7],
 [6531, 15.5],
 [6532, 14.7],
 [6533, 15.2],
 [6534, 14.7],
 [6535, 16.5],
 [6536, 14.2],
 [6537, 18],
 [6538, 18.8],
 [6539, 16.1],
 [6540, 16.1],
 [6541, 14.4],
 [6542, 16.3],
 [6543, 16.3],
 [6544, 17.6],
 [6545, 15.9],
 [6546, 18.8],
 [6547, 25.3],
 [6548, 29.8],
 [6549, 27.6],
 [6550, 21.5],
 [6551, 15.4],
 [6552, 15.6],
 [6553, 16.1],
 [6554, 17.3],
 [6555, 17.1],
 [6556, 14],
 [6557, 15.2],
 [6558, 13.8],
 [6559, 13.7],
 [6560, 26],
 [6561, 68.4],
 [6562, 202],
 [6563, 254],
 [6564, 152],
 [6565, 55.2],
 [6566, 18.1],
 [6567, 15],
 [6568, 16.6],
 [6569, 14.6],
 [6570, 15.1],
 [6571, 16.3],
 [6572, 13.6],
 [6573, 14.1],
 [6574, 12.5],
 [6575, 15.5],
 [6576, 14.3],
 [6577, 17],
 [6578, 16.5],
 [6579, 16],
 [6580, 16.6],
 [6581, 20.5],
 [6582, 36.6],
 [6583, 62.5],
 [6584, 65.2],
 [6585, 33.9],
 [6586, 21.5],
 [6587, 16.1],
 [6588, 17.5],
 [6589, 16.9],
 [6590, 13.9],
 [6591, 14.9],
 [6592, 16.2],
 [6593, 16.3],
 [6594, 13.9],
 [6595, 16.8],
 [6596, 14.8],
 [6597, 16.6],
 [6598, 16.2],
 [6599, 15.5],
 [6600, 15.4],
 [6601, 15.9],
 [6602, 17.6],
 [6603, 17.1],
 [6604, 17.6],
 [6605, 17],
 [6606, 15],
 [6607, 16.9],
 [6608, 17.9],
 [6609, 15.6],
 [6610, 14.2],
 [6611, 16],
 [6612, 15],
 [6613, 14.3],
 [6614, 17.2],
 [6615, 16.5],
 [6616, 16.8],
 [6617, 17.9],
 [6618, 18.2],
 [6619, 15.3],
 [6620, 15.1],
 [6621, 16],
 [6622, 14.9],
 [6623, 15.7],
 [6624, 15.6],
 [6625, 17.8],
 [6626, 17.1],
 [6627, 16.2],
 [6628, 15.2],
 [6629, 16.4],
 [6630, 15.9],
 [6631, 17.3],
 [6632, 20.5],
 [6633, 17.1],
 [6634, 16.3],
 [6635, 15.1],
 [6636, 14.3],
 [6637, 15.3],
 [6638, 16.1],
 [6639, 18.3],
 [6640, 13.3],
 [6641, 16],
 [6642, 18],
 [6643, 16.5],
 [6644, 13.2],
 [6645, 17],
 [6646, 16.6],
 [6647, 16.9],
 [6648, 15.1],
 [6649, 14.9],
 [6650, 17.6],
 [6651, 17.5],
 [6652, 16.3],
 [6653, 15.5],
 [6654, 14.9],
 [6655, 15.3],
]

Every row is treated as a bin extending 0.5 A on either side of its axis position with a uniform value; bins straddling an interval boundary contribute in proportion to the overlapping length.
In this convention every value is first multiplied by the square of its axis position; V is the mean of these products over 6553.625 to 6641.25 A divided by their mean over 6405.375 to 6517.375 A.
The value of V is 1.59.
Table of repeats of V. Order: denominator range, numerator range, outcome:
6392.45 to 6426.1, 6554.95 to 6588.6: 2.50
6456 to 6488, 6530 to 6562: 1.37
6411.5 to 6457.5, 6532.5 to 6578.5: 1.99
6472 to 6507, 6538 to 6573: 2.26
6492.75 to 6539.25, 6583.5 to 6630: 1.09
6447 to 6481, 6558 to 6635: 1.69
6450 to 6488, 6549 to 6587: 2.34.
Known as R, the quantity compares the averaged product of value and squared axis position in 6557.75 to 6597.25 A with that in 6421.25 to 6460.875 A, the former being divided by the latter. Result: 2.3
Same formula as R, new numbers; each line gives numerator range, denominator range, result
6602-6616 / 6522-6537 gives 1.03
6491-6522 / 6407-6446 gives 1.06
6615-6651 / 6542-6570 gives 0.41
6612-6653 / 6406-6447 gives 1.07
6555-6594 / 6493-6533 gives 2.22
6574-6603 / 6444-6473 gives 1.31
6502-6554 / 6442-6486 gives 1.08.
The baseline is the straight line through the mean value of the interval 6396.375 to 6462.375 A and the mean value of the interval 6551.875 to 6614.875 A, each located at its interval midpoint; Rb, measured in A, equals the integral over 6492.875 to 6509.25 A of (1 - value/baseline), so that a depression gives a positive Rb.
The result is 4.3 A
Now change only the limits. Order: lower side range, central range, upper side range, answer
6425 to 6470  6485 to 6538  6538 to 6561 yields 4.38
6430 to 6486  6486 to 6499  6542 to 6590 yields 3.03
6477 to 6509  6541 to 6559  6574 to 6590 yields 3.06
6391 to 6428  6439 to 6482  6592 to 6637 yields 0.87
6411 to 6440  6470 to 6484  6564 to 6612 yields 1.46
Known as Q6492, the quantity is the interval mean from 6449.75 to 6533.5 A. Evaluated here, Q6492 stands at 16.5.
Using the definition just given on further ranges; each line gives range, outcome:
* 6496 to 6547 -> 16.7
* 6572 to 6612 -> 19.5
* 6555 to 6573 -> 52.2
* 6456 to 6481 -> 16.2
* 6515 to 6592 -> 27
